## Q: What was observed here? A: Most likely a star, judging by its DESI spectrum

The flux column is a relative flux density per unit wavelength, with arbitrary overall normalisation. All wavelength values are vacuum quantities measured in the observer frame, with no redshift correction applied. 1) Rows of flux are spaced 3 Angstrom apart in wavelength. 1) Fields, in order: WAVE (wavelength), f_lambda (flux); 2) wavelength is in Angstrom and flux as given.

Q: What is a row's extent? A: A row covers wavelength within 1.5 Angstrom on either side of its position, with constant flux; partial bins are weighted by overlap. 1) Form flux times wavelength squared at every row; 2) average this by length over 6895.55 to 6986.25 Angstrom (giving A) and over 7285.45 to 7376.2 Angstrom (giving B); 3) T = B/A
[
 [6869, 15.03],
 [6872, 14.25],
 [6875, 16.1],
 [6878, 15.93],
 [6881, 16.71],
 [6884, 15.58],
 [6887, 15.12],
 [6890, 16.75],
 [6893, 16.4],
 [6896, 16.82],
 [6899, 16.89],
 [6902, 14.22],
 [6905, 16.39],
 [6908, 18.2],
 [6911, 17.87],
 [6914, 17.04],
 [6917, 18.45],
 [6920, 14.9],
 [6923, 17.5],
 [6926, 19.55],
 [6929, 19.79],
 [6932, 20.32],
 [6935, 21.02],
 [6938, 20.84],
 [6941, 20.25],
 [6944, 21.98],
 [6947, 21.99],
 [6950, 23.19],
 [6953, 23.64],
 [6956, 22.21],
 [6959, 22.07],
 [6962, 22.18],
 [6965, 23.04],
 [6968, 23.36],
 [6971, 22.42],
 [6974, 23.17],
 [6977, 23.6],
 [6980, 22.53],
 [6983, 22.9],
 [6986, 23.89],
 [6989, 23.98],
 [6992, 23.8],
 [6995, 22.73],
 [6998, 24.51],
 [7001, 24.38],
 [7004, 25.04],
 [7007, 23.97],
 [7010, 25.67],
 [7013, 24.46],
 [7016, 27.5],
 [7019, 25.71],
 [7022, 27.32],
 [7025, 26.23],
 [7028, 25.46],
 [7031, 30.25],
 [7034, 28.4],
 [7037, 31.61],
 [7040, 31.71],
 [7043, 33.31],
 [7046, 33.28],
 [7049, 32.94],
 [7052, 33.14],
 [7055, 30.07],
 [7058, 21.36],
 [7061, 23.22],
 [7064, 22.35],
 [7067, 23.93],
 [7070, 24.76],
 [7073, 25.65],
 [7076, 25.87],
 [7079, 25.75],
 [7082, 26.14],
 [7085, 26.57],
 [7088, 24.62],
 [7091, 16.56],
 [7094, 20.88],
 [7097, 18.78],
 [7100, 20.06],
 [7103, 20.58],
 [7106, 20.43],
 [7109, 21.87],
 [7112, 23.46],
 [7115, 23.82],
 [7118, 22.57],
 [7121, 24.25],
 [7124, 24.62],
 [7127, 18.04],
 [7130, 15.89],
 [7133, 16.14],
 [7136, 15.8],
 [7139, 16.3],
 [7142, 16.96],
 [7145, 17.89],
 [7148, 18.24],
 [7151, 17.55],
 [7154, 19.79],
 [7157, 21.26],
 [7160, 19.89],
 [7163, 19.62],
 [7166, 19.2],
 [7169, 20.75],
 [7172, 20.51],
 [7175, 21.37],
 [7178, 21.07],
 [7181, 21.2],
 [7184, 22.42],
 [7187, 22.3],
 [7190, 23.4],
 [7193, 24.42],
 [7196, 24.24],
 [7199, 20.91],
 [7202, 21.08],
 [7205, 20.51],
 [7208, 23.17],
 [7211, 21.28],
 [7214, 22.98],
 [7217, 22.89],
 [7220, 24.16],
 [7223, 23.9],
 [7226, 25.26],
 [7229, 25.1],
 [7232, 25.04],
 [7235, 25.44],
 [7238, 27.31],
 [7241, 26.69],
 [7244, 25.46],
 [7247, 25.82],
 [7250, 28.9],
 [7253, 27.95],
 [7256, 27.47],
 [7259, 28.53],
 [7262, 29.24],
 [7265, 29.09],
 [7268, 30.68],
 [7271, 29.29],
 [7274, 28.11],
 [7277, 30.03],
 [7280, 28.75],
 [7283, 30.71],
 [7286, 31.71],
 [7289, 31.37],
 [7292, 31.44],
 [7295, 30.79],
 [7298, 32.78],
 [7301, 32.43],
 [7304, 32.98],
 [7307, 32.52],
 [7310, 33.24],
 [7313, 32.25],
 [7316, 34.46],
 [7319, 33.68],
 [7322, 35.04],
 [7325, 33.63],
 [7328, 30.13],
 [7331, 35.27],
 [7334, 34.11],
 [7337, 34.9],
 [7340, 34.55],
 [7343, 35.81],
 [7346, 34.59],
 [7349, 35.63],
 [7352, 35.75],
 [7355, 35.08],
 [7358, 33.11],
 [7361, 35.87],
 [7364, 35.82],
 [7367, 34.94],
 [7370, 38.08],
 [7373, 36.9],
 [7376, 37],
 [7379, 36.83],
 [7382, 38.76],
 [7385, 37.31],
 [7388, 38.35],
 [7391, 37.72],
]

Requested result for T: 1.86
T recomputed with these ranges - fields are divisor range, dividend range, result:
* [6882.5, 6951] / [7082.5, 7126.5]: 1.27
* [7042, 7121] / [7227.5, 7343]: 1.31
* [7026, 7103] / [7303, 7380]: 1.43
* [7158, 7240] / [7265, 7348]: 1.48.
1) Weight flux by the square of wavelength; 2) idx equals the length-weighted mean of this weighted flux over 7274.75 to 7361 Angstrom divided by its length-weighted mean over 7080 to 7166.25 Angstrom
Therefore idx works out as 1.72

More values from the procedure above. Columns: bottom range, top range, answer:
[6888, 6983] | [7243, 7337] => 1.71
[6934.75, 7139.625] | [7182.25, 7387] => 1.35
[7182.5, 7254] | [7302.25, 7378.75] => 1.48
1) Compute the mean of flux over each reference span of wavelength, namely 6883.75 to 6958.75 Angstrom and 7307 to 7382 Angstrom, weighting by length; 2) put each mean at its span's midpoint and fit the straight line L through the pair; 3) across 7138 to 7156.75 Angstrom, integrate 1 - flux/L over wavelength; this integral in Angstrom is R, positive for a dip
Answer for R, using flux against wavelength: 6.4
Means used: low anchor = 18.8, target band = 18.1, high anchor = 34.9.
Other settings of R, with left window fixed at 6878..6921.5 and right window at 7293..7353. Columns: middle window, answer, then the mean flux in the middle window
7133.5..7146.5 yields 4.7 Angstrom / 16.7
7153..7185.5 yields 8.0 Angstrom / 20.7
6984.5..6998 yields -2.3 Angstrom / 23.7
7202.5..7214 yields 2.9 Angstrom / 21.8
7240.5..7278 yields 3.4 Angstrom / 28.3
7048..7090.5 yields -4.6 Angstrom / 25.9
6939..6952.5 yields -2.6 Angstrom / 21.9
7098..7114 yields 2.3 Angstrom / 21.3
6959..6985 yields -4.6 Angstrom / 22.9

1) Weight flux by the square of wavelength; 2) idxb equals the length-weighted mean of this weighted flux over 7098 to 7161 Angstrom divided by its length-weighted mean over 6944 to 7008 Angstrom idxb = 0.89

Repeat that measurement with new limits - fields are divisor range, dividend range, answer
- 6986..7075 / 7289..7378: 1.39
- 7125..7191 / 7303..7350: 1.84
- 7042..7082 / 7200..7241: 0.91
